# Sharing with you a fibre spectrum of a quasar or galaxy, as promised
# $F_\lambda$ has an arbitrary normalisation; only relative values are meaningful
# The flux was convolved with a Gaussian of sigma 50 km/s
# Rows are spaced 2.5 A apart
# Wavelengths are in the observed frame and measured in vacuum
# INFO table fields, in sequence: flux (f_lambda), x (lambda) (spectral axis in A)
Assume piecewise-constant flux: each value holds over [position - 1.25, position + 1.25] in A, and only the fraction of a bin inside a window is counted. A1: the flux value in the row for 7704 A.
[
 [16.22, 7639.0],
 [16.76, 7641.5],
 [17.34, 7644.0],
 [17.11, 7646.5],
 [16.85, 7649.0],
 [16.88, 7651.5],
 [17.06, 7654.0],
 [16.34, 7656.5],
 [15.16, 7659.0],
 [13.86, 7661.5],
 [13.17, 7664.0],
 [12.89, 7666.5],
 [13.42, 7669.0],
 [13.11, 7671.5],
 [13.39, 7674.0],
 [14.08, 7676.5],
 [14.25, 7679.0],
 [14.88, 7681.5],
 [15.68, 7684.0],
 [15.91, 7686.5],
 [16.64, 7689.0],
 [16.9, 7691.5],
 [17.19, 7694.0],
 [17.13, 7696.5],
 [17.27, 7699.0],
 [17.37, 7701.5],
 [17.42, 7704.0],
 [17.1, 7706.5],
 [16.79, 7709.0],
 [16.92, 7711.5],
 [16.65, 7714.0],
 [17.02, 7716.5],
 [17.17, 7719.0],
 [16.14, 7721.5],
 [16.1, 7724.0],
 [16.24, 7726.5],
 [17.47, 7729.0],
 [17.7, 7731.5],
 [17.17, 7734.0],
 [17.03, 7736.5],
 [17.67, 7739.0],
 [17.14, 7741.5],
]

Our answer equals 17.42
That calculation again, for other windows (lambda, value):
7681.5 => 14.88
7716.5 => 17.02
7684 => 15.68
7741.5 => 17.14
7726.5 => 16.24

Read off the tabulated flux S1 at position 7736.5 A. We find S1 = 17.03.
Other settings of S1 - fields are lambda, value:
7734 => 17.17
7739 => 17.67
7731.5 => 17.7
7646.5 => 17.11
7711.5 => 16.92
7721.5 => 16.14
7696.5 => 17.13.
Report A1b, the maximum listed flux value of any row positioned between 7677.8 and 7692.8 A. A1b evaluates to 16.9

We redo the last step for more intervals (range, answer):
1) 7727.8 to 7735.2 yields 17.7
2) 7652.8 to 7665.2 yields 17.06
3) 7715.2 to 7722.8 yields 17.17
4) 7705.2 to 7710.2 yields 17.1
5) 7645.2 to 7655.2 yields 17.11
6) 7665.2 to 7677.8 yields 14.08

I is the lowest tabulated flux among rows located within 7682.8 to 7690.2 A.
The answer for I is 15.68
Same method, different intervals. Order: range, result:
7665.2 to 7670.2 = 12.89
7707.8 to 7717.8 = 16.65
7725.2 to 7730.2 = 16.24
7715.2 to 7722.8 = 16.14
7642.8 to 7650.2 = 16.85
